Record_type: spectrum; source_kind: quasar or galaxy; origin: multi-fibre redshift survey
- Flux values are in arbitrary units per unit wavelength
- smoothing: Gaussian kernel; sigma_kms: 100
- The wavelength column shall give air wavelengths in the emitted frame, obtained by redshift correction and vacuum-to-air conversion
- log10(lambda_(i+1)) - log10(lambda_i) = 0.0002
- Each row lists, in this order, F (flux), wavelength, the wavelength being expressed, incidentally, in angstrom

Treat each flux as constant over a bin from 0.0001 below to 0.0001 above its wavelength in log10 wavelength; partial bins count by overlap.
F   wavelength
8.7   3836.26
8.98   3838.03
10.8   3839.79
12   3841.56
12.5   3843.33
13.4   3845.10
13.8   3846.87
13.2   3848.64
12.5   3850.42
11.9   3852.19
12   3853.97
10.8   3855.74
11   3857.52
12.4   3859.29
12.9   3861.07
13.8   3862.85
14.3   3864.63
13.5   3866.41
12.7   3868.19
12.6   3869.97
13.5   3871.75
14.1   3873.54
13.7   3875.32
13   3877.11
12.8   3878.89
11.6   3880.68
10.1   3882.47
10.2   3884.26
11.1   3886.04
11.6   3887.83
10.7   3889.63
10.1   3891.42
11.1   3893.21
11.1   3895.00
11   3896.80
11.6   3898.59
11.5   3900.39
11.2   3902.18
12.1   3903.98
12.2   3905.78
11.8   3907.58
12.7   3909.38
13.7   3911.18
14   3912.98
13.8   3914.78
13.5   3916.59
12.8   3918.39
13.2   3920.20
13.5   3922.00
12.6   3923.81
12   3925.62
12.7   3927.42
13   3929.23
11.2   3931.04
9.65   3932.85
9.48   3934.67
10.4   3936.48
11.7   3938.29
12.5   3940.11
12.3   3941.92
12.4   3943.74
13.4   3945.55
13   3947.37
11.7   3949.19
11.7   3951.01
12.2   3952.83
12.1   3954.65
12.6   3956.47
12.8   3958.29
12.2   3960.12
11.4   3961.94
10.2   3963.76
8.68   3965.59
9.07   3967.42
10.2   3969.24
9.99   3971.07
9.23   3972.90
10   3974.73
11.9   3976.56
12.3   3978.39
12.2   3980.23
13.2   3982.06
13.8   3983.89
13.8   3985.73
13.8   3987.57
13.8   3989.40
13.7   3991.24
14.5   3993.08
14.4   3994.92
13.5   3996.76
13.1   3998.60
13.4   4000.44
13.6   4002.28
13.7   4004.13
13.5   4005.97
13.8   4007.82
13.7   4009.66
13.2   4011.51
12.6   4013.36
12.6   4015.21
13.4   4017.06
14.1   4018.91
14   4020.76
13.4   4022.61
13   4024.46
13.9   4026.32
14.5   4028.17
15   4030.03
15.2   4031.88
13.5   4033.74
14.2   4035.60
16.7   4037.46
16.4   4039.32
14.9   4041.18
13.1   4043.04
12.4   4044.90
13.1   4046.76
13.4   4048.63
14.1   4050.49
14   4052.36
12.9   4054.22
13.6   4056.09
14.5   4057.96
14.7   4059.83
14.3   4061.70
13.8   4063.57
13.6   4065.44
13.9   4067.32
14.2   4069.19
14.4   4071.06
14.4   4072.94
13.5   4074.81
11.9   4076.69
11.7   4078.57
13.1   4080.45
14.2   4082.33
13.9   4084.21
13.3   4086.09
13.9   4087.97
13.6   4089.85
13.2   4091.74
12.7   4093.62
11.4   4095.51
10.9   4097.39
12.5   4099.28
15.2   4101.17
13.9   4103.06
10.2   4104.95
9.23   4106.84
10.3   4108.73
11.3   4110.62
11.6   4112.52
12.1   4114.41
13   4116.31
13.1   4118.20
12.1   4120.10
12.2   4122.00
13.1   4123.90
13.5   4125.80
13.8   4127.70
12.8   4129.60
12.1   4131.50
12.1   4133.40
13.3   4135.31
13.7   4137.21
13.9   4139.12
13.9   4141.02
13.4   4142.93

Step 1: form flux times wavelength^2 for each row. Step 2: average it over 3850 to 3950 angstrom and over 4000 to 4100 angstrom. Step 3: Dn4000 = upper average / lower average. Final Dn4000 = 1.21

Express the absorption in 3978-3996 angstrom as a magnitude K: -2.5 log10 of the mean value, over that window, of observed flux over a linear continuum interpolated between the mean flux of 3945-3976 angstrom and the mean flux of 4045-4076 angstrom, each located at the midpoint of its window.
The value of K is -0.14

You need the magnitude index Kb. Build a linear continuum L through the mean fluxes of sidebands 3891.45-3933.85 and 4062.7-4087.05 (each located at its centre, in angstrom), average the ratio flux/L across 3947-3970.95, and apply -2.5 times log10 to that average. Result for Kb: 0.12 mag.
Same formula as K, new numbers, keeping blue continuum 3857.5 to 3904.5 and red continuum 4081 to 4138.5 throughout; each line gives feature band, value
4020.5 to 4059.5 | -0.13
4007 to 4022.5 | -0.09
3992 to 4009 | -0.11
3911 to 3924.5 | -0.10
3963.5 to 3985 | 0.13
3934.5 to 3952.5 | 0.02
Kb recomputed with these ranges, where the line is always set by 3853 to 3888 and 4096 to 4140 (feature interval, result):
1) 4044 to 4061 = -0.103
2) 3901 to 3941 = 0.013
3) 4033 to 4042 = -0.218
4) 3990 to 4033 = -0.110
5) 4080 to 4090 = -0.107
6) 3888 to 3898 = 0.142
